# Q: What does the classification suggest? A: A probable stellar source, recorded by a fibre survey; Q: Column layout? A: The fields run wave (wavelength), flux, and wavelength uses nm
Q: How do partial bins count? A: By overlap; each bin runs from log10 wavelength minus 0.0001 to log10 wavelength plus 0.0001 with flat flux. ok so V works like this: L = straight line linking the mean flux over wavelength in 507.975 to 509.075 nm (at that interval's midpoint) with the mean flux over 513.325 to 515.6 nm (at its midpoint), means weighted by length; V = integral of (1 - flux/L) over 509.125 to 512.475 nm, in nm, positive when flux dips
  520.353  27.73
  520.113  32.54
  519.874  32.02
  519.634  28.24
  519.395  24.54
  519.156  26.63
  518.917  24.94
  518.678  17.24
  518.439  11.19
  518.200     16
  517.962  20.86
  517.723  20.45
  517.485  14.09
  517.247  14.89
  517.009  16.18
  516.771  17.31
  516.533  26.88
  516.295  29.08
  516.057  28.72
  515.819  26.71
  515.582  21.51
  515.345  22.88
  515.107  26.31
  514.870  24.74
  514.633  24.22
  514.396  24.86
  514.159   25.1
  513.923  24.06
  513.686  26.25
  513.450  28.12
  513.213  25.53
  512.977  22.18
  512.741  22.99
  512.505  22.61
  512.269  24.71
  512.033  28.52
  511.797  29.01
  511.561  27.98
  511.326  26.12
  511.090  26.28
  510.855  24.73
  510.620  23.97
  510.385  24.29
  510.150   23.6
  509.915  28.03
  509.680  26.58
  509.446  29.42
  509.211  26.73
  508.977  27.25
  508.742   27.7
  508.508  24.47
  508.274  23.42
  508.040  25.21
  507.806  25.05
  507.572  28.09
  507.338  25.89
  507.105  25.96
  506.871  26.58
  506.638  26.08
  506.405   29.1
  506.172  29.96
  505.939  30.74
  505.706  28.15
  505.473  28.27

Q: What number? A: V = -0.129 nm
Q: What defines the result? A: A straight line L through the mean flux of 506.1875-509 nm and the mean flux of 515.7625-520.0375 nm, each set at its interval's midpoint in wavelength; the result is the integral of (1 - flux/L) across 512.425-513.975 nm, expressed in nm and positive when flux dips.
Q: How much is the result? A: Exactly -0.04 nm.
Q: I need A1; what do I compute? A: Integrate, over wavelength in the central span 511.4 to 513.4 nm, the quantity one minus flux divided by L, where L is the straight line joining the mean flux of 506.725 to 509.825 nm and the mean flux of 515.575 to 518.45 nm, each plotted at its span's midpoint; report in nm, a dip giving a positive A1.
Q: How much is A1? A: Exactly -0.16 nm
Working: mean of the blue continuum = 26.3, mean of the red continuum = 20.6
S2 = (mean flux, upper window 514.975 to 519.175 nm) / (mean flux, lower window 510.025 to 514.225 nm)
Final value 0.8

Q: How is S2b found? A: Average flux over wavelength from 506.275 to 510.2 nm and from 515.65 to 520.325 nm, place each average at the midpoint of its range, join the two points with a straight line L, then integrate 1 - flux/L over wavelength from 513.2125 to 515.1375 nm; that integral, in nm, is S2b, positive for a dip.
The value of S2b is -0.102 nm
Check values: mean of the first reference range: 26.5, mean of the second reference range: 22.6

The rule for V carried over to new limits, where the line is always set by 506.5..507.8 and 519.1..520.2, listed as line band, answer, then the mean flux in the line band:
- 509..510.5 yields 0.02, 26.5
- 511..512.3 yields 0.00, 27.3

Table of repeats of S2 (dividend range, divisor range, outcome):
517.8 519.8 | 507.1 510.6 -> 0.82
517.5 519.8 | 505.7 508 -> 0.77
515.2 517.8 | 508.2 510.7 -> 0.84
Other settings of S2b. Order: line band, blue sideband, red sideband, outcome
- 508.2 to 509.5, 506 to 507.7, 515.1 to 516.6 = 0.032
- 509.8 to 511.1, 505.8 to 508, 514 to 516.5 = 0.075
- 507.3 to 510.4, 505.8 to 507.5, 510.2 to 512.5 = 0.082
